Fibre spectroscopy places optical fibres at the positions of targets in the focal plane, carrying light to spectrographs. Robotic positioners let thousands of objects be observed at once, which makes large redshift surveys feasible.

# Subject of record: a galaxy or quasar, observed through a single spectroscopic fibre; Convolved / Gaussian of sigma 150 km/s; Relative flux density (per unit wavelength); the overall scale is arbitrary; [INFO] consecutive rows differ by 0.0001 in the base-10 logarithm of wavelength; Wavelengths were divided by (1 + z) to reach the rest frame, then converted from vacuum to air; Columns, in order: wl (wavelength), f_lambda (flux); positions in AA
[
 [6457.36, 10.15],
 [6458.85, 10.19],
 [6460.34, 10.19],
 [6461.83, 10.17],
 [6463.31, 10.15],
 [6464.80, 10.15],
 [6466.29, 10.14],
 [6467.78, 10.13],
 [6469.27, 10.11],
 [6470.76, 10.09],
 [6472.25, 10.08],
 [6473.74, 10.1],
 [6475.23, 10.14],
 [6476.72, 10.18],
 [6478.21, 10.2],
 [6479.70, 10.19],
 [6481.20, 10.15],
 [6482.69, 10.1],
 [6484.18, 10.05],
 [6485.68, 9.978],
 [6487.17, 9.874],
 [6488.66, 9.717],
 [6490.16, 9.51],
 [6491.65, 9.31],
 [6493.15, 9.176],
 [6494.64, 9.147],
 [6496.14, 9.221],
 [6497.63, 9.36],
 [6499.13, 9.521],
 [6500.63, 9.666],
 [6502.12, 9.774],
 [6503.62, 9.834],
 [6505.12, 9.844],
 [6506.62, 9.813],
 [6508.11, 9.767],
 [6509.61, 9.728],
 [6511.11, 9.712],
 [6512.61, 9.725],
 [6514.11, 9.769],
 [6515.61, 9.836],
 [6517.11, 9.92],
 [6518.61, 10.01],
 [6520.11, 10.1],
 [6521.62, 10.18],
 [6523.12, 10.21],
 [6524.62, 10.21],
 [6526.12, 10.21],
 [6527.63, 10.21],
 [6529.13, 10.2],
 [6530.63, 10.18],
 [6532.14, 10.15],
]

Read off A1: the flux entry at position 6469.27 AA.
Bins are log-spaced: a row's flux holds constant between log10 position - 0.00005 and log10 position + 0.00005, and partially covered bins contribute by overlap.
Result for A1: 10.11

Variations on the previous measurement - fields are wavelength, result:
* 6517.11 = 9.92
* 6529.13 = 10.2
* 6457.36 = 10.15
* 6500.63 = 9.666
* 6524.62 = 10.21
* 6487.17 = 9.874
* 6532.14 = 10.15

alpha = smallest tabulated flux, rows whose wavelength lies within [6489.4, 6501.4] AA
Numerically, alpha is 9.147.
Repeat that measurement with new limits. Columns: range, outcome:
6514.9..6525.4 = 9.836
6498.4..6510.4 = 9.521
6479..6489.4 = 9.717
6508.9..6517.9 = 9.712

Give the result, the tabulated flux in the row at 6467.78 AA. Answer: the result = 10.13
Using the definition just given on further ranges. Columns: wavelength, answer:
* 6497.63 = 9.36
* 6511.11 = 9.712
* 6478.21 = 10.2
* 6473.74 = 10.1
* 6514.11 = 9.769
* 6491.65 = 9.31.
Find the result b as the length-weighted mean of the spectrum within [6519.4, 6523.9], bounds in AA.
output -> 10.2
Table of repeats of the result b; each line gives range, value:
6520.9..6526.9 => 10.2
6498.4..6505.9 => 9.72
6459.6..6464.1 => 10.2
